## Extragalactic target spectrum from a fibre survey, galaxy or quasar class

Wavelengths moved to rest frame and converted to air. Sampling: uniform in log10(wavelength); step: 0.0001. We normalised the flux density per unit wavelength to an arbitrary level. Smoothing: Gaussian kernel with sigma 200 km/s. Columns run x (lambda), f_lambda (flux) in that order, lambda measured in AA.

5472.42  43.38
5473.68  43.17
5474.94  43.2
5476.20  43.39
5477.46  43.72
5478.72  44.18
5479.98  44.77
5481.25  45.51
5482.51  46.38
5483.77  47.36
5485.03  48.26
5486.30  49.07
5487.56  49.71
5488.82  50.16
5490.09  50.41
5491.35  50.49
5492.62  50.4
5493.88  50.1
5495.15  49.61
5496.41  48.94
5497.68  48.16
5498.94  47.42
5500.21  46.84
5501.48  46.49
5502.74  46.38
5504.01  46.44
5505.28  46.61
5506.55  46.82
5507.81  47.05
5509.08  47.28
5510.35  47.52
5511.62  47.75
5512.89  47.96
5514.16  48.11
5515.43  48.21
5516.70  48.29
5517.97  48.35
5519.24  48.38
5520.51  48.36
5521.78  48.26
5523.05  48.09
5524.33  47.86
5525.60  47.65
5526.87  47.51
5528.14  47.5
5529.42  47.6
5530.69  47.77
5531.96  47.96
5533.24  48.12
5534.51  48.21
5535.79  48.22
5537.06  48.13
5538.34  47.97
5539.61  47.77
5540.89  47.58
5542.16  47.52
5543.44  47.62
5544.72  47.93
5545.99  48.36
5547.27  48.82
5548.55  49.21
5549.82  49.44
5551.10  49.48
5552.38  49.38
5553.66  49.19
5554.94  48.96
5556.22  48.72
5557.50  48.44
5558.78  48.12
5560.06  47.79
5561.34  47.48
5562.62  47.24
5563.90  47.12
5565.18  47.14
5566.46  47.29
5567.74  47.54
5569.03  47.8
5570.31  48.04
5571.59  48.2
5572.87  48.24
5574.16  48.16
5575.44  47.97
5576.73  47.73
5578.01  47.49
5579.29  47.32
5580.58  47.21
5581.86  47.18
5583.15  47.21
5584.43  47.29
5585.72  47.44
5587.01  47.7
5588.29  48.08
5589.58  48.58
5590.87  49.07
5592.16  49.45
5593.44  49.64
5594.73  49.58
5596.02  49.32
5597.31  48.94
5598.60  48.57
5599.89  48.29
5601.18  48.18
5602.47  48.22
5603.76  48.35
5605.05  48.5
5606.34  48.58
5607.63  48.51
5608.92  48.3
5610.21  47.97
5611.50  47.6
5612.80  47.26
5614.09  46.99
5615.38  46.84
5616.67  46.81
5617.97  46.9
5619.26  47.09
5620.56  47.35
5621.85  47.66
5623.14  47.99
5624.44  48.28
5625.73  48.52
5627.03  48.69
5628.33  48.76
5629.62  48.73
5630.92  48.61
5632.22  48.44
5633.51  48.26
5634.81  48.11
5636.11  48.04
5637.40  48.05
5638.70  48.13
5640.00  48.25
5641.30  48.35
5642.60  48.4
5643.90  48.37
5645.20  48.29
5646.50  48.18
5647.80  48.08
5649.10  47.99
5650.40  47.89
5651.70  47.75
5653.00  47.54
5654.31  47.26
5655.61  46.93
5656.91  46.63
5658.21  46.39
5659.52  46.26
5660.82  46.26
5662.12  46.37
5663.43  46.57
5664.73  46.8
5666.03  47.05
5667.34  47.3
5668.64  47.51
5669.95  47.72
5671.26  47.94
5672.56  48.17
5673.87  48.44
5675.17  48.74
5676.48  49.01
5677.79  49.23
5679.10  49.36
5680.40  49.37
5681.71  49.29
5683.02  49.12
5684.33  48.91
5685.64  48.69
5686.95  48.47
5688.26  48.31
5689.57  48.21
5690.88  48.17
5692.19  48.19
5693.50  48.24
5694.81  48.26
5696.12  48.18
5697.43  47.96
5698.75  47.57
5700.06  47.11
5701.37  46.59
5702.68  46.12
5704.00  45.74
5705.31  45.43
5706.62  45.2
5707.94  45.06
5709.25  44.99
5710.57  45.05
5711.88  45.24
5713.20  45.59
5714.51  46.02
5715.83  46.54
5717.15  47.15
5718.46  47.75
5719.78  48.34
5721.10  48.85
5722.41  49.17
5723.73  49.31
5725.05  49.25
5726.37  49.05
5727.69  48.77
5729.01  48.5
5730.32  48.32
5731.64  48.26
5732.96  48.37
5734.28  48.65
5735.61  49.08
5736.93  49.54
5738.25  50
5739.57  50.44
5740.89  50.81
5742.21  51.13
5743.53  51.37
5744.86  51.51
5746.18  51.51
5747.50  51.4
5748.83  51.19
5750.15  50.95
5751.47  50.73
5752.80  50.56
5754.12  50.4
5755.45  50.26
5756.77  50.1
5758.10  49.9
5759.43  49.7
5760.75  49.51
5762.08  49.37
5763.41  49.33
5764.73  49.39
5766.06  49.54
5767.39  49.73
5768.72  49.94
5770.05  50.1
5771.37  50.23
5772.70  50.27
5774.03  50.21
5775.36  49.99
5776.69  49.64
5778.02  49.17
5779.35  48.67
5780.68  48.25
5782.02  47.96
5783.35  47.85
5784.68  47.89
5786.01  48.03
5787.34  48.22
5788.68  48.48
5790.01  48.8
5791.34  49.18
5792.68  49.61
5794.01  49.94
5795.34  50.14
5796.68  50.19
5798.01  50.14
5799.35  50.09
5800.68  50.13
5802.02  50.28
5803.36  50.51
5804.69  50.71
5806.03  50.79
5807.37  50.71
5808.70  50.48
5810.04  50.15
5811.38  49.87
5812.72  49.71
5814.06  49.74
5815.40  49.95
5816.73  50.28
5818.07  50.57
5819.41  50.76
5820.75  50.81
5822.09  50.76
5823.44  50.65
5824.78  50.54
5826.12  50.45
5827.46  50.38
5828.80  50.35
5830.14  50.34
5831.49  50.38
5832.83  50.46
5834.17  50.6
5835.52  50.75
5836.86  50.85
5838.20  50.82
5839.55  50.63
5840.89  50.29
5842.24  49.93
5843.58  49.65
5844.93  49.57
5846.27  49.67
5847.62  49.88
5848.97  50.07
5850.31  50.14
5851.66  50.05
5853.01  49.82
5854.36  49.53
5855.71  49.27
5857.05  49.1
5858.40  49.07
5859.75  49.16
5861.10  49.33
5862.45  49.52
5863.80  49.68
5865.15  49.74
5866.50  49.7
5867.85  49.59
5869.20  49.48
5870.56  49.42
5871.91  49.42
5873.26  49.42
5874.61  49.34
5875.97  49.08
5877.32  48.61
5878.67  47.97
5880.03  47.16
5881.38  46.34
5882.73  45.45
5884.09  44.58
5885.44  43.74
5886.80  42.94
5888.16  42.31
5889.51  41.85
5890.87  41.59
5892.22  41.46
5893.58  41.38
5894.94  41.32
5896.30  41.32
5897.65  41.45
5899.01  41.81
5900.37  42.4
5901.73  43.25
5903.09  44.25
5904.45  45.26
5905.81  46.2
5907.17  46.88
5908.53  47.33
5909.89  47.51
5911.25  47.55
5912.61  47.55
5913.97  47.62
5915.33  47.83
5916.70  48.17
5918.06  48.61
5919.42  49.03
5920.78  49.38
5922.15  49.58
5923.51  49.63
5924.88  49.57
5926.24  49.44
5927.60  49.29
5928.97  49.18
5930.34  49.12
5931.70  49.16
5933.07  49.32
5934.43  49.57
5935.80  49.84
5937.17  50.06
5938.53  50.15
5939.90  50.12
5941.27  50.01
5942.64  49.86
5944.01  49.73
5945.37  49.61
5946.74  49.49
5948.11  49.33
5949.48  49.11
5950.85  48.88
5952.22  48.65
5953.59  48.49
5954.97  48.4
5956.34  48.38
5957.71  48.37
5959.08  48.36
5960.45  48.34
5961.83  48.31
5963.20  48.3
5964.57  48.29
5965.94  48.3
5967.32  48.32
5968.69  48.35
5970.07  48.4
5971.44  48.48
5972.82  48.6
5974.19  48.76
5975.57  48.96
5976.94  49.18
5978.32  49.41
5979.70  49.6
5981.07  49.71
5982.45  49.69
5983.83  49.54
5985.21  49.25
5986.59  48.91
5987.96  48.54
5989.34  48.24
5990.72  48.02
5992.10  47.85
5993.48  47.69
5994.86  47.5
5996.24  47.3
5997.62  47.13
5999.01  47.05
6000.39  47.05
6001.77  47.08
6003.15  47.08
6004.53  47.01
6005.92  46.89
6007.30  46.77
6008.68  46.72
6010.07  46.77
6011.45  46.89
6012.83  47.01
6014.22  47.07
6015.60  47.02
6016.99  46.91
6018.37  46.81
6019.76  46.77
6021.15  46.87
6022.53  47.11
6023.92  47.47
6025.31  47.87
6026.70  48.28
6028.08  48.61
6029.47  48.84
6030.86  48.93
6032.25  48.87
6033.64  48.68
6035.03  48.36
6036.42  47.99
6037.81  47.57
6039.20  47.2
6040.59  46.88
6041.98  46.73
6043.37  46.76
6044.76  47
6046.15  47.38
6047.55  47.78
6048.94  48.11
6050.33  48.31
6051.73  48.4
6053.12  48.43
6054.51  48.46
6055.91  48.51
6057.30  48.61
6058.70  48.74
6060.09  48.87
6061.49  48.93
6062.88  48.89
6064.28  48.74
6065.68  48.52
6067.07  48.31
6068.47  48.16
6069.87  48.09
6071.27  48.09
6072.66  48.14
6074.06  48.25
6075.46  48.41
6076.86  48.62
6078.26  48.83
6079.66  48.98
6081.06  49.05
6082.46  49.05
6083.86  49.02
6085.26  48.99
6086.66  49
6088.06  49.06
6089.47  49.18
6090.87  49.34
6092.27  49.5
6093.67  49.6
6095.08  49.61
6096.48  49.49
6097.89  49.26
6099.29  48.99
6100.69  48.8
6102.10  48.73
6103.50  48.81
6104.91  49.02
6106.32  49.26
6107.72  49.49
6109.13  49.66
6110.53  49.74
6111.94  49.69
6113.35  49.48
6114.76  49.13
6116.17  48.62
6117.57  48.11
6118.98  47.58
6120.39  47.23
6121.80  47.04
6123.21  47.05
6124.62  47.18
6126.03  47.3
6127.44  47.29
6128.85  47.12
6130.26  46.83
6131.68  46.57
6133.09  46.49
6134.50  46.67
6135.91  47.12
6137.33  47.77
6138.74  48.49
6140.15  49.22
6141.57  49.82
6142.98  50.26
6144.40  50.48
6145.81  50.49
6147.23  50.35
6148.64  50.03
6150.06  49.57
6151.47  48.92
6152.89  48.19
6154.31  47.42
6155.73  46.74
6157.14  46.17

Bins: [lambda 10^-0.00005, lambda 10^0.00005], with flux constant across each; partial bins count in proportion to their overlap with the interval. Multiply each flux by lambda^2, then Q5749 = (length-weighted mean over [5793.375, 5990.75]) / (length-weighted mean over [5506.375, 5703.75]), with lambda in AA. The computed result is 1.12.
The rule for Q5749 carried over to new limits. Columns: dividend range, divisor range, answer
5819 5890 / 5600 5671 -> 1.11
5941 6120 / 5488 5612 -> 1.19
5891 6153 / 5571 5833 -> 1.10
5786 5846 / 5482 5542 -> 1.16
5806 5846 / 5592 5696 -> 1.12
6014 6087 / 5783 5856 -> 1.04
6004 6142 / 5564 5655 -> 1.18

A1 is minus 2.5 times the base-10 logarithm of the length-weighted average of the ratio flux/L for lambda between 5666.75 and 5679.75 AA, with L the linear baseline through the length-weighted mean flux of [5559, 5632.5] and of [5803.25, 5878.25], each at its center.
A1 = 0.006 mag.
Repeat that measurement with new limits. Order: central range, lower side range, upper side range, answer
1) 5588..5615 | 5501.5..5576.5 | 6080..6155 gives -0.010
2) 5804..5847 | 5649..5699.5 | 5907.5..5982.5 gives -0.042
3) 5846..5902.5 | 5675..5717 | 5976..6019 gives 0.020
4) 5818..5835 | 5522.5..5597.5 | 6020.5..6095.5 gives -0.050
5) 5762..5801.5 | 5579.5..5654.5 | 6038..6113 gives -0.024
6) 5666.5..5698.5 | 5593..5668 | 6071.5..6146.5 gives -0.010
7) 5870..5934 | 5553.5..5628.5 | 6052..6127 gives 0.046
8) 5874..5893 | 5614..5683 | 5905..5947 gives 0.084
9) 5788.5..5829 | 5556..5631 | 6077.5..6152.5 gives -0.042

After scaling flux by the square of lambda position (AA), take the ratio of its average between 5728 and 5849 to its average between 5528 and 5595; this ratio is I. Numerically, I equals 1.13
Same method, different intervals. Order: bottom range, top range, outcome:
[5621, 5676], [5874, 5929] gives 1.05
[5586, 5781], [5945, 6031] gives 1.10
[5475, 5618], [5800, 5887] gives 1.15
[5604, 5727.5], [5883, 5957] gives 1.08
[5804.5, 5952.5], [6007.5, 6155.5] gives 1.07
